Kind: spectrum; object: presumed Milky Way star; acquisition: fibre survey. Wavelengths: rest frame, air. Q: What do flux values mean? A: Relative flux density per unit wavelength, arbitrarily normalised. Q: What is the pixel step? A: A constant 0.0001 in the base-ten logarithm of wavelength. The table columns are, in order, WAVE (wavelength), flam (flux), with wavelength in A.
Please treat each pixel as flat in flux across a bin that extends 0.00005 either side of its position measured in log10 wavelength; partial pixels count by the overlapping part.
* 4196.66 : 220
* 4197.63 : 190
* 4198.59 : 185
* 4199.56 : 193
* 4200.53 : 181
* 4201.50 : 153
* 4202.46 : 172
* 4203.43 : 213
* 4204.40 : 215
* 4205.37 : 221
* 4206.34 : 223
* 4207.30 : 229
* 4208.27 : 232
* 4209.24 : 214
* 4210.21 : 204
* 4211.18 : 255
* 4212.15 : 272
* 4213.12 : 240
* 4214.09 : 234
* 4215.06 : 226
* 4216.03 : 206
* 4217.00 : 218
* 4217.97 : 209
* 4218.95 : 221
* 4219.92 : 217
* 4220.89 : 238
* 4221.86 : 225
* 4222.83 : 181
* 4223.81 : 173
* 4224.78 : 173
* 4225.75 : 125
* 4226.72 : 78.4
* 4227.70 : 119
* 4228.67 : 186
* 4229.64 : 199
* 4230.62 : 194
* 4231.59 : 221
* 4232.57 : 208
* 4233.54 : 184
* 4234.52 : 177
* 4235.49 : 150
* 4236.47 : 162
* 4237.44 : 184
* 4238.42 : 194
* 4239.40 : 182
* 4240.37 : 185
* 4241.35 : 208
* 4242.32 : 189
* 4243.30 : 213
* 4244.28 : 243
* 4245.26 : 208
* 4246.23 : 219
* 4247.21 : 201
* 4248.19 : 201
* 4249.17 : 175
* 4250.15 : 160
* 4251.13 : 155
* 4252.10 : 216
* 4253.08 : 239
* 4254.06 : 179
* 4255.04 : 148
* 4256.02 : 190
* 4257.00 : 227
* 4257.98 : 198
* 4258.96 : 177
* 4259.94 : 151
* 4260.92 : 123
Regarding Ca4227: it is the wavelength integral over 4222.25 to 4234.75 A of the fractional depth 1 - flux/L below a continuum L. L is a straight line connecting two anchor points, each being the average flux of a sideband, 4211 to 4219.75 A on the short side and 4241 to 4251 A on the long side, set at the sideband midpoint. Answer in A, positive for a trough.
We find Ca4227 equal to 2.6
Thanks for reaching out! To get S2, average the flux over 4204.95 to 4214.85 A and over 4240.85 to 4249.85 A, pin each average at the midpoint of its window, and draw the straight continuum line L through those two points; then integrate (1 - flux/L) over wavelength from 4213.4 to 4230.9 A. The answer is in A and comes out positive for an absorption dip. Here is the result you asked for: 2.6 A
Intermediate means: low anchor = 232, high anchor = 205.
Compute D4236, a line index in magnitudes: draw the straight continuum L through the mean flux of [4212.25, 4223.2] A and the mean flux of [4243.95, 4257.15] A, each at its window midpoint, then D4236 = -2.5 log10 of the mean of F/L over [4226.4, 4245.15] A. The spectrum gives 0.13 mag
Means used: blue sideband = 222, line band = 184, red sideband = 196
